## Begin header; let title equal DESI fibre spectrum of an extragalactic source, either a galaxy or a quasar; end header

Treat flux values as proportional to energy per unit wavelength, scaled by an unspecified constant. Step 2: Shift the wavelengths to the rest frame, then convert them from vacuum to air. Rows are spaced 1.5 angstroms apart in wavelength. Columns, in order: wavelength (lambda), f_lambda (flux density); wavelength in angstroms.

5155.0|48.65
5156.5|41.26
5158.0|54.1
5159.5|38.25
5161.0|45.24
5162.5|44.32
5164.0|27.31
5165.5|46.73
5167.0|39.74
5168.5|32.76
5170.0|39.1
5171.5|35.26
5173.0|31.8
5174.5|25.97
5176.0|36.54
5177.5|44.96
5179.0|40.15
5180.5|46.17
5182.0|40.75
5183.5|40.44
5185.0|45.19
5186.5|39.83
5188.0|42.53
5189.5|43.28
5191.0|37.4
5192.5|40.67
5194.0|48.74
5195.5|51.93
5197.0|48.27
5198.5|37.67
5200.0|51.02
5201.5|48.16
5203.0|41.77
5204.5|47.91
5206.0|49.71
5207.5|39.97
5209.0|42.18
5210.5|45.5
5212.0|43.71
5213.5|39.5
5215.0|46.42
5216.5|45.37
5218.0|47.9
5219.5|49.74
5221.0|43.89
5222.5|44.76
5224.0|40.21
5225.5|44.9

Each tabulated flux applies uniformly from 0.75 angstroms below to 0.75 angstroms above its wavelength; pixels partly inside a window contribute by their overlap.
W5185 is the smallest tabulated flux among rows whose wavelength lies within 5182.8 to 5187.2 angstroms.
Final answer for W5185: 39.83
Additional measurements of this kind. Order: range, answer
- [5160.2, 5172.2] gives 27.31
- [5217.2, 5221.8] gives 43.89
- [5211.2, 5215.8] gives 39.5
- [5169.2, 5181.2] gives 25.97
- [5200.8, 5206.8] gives 41.77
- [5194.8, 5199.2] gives 37.67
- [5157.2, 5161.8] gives 38.25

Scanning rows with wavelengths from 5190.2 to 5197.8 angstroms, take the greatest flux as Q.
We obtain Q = 51.93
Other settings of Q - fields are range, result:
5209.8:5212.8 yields 45.5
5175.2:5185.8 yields 46.17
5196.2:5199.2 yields 48.27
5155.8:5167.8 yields 54.1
